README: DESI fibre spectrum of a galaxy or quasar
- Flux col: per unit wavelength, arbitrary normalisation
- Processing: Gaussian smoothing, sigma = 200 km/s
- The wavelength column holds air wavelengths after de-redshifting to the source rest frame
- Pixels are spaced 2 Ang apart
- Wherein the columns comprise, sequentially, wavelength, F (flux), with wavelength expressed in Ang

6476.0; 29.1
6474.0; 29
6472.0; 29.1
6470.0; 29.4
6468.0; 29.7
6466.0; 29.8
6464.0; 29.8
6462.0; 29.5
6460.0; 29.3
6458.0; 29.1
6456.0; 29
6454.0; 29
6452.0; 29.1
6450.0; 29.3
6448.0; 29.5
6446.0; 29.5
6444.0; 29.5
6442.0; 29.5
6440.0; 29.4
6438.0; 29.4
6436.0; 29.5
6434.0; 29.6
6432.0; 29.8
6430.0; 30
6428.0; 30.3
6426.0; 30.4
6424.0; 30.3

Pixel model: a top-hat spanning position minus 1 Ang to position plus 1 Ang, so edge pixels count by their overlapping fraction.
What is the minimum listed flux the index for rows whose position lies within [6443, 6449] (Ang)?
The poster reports 29.5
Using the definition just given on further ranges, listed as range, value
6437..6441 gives 29.4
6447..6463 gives 29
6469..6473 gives 29.1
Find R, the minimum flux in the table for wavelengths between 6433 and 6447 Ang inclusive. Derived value 29.4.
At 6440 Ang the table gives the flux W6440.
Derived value 29.4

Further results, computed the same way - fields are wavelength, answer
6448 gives 29.5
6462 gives 29.5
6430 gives 30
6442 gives 29.5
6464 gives 29.8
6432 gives 29.8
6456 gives 29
